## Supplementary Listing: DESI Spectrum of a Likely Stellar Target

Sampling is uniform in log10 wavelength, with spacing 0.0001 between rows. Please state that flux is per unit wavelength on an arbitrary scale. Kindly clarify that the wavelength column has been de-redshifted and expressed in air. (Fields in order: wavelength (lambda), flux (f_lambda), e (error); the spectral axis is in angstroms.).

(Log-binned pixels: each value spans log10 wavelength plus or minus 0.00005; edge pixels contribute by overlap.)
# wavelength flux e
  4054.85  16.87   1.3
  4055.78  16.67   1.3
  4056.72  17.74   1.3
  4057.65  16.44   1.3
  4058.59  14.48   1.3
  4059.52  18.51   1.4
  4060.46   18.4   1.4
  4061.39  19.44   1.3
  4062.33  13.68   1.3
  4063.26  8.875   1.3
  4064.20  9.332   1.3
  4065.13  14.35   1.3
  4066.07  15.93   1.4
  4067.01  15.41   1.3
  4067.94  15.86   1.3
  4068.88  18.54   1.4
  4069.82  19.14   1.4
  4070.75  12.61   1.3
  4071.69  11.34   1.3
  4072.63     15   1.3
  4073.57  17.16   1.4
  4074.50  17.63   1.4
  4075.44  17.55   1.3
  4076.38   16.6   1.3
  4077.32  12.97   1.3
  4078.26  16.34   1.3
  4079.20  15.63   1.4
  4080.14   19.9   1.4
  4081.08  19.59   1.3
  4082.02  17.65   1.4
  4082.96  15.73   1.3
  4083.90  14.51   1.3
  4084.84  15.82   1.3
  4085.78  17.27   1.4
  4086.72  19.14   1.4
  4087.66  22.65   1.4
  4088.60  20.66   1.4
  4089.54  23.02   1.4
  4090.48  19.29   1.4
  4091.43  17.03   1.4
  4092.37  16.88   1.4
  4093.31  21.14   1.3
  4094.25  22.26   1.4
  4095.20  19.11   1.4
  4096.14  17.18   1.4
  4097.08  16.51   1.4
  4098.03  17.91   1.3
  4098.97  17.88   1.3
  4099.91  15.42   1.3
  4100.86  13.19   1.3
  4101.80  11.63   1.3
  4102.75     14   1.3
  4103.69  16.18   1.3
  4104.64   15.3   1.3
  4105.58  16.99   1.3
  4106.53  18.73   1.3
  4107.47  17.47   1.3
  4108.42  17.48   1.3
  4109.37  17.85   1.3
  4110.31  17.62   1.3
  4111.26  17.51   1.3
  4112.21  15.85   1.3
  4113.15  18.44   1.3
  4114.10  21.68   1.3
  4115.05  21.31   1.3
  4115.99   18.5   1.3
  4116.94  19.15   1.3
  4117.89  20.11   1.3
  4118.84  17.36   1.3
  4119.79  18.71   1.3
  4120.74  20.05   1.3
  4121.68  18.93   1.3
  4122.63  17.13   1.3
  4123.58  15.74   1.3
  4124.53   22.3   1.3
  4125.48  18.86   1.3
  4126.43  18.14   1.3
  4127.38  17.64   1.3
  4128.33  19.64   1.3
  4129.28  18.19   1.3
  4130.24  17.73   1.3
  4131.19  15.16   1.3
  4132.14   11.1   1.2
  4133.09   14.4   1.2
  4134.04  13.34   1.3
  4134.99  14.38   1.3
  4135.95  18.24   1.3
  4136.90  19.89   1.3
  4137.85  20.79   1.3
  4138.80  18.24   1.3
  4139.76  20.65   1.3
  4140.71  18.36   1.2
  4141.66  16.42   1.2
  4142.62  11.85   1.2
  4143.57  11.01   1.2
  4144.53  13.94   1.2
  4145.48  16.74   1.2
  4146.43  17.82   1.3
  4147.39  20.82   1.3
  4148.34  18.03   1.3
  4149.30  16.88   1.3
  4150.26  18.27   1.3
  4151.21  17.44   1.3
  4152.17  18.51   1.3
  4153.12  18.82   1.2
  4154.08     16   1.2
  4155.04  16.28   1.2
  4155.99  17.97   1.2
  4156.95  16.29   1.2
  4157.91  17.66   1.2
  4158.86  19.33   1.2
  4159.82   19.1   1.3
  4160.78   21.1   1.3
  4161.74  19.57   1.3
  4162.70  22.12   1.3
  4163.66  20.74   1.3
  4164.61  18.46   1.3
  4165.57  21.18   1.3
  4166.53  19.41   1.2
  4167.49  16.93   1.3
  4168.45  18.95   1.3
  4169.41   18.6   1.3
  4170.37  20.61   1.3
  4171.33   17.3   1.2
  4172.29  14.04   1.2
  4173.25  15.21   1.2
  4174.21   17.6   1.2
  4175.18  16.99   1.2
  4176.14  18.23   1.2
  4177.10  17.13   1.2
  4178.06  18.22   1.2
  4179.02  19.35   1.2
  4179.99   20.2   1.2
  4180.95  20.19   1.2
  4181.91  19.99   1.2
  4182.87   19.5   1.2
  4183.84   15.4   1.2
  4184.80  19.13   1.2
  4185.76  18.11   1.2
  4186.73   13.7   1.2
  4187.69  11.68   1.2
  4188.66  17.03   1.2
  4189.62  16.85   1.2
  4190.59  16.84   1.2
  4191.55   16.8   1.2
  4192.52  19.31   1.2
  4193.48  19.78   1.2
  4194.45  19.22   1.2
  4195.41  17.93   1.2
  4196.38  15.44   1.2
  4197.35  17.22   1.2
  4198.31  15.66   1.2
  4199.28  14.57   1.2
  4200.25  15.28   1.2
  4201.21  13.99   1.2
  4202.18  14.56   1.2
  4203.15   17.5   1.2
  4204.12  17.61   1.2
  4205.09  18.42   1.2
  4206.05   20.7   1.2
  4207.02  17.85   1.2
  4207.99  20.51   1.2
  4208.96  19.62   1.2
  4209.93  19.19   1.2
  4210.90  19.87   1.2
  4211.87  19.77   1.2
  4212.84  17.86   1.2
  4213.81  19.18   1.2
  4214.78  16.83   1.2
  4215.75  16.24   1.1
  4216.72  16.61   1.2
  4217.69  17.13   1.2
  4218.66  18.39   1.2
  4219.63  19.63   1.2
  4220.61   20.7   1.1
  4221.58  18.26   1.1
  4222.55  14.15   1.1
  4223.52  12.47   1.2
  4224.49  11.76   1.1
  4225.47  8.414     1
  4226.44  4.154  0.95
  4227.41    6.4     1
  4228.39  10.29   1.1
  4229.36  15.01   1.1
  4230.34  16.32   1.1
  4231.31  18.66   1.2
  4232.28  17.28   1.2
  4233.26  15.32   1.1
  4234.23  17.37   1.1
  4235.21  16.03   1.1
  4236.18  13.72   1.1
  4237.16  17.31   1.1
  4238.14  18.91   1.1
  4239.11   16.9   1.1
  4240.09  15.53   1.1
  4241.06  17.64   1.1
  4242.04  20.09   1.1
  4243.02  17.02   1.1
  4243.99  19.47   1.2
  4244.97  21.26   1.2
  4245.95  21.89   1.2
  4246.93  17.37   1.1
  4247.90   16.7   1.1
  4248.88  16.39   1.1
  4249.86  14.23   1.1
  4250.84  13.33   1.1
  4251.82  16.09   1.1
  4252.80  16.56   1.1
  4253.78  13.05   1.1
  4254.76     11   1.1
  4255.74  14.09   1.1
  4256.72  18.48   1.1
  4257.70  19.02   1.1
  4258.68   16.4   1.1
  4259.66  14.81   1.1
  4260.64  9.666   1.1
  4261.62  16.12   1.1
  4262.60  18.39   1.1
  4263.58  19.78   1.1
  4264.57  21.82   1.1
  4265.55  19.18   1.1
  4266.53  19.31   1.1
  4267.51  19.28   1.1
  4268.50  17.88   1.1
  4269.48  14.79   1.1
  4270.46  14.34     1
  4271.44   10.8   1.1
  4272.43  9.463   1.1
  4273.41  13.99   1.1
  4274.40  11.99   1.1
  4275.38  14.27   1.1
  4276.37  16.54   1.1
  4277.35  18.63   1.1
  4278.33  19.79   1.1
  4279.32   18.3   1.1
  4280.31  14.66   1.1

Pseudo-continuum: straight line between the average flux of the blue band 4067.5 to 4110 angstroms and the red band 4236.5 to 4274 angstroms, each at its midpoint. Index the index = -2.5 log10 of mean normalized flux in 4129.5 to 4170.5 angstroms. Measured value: -0.05 mag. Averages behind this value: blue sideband 17.2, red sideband 16.5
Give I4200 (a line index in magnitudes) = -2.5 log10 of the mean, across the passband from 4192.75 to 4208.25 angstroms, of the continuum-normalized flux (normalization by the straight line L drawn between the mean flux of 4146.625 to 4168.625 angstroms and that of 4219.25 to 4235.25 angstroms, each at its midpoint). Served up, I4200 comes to -0.09 mag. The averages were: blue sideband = 18.7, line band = 17.3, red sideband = 14.2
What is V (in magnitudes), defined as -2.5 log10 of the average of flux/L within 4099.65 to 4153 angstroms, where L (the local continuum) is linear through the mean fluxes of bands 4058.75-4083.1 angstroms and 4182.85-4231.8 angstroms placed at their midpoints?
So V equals -0.08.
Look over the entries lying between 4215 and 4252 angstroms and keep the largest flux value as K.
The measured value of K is 21.89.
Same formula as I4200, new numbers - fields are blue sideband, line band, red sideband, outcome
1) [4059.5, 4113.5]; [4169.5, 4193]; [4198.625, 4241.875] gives -0.07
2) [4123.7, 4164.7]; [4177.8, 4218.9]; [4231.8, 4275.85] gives -0.04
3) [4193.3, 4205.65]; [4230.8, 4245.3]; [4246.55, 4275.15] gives -0.09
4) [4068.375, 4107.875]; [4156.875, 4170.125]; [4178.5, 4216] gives -0.11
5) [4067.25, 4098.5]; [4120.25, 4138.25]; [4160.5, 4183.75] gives 0.04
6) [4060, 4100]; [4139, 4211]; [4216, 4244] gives -0.11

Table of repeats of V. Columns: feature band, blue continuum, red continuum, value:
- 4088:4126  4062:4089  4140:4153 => -0.106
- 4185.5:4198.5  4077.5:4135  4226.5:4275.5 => -0.013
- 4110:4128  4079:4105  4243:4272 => -0.075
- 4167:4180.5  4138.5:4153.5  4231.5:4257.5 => -0.052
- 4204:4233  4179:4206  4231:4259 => 0.047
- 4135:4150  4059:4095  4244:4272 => -0.028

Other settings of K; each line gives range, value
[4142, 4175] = 22.12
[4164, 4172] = 21.18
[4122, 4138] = 22.3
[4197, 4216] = 20.7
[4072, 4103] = 23.02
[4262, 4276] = 21.82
